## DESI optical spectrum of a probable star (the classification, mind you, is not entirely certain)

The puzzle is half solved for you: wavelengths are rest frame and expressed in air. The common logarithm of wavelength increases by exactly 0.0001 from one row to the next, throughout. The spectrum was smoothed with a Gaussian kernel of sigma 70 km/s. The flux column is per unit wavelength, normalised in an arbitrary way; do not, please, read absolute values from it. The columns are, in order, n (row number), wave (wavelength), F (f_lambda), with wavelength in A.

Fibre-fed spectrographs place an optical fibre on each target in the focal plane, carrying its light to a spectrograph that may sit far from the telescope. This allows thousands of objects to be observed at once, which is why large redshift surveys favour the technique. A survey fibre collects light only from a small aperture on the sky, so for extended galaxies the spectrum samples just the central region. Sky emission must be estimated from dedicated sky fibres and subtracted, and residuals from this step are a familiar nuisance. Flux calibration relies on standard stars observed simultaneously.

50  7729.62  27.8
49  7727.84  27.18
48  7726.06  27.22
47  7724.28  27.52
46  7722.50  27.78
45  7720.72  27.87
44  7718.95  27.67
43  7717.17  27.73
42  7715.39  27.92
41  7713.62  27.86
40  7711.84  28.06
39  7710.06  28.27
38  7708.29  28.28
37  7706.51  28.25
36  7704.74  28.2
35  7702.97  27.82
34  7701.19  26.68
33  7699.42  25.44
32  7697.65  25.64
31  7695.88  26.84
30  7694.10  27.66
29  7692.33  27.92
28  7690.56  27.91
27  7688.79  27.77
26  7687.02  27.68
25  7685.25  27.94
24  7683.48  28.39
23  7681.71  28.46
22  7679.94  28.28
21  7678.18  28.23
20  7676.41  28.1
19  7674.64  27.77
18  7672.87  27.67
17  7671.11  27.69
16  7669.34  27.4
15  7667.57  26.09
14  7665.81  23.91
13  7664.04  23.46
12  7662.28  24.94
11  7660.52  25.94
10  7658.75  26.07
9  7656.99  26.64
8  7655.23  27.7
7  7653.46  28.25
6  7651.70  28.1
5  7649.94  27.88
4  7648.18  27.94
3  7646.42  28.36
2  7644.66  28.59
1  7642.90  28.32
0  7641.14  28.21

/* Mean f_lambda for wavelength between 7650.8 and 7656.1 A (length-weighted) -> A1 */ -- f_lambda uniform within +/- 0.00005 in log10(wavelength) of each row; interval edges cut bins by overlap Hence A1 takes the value 28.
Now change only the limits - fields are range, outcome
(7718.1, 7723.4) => 27.8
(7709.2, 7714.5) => 28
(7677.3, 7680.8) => 28.3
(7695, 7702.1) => 26.2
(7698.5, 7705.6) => 27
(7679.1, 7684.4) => 28.4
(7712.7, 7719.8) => 27.8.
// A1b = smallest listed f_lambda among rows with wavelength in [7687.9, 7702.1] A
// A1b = 25.44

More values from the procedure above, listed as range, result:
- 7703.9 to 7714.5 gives 27.86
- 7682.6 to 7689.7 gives 27.68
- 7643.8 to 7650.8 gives 27.88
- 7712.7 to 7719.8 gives 27.67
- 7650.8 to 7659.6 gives 26.07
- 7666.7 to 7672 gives 26.09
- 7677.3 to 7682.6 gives 28.23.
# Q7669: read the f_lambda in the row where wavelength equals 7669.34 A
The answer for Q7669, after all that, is 27.4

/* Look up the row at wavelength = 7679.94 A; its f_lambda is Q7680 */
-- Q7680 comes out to 28.28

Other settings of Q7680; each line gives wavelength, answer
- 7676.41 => 28.1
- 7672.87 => 27.67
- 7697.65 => 25.64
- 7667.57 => 26.09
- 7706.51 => 28.25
